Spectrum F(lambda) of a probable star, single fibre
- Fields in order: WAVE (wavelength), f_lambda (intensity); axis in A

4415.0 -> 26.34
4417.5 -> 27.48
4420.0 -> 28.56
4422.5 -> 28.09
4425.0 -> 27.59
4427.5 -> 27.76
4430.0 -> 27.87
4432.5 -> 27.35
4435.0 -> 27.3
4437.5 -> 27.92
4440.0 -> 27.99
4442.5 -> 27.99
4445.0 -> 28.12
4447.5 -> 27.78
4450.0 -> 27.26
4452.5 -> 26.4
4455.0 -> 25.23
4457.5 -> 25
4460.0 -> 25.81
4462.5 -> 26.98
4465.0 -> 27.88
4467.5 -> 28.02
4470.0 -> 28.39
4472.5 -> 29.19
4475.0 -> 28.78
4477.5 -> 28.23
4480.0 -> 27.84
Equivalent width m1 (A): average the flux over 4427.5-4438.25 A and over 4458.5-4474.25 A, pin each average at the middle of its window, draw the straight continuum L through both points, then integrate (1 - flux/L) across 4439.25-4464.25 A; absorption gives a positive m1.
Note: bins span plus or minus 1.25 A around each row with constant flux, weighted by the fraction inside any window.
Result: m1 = 0.7 A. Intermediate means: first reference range 27.6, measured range 26.9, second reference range 27.7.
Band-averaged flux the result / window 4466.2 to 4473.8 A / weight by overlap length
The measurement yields 28.5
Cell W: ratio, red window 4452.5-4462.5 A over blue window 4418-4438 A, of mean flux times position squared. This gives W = 0.9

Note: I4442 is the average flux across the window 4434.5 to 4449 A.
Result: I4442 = 27.9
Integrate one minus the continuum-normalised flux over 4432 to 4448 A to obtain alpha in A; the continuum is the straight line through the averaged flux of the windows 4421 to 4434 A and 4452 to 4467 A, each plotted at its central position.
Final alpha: -0.4 A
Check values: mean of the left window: 27.7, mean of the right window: 26.3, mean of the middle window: 27.8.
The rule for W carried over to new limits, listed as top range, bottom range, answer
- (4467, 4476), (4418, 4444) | 1.05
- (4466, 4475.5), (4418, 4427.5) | 1.04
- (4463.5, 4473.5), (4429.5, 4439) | 1.04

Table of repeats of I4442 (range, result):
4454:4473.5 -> 27.1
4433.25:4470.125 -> 27.2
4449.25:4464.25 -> 26.1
